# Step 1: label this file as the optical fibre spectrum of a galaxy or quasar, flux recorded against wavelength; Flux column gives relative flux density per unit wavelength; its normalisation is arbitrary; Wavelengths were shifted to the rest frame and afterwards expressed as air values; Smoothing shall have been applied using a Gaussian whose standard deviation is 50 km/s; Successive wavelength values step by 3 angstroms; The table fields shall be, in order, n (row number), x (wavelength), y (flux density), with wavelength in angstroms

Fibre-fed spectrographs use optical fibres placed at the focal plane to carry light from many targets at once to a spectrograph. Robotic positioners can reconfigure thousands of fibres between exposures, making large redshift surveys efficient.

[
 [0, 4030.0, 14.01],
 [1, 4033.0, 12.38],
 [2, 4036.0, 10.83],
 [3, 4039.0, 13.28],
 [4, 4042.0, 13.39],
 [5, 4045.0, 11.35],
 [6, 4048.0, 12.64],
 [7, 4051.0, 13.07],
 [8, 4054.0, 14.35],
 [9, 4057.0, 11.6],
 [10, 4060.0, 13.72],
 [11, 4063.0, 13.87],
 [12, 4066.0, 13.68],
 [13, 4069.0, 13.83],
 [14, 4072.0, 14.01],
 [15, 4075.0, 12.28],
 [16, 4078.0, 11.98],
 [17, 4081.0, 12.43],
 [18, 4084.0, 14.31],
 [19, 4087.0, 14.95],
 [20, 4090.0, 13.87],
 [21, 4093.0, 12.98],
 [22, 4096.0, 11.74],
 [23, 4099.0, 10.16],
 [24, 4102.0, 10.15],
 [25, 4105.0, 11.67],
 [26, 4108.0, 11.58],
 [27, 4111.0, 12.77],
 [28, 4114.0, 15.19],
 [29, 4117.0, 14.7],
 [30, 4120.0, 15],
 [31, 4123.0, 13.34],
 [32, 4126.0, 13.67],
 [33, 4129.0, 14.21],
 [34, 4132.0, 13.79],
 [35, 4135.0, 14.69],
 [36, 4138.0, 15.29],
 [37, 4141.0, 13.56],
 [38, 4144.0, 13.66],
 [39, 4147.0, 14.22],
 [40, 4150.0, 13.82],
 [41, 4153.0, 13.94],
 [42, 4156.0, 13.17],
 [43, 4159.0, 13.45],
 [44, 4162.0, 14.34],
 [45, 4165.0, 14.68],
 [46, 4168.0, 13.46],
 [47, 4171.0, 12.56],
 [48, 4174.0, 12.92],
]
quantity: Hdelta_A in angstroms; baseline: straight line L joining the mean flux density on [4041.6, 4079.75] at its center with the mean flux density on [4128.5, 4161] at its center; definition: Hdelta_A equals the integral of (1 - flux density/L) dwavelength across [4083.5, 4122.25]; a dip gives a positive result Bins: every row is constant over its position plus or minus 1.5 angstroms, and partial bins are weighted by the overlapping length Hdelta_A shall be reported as 1.5 angstroms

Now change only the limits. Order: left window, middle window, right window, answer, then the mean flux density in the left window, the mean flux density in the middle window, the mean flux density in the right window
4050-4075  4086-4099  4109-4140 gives 0.8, 13.5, 13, 14.2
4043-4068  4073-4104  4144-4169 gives 1.9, 13.1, 12.5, 13.9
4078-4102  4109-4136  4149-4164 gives -1.8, 12.7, 14.1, 13.8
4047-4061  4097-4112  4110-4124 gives 3.0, 13.1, 11.2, 14.3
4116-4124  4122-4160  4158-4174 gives 0.3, 14.4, 13.9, 13.6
